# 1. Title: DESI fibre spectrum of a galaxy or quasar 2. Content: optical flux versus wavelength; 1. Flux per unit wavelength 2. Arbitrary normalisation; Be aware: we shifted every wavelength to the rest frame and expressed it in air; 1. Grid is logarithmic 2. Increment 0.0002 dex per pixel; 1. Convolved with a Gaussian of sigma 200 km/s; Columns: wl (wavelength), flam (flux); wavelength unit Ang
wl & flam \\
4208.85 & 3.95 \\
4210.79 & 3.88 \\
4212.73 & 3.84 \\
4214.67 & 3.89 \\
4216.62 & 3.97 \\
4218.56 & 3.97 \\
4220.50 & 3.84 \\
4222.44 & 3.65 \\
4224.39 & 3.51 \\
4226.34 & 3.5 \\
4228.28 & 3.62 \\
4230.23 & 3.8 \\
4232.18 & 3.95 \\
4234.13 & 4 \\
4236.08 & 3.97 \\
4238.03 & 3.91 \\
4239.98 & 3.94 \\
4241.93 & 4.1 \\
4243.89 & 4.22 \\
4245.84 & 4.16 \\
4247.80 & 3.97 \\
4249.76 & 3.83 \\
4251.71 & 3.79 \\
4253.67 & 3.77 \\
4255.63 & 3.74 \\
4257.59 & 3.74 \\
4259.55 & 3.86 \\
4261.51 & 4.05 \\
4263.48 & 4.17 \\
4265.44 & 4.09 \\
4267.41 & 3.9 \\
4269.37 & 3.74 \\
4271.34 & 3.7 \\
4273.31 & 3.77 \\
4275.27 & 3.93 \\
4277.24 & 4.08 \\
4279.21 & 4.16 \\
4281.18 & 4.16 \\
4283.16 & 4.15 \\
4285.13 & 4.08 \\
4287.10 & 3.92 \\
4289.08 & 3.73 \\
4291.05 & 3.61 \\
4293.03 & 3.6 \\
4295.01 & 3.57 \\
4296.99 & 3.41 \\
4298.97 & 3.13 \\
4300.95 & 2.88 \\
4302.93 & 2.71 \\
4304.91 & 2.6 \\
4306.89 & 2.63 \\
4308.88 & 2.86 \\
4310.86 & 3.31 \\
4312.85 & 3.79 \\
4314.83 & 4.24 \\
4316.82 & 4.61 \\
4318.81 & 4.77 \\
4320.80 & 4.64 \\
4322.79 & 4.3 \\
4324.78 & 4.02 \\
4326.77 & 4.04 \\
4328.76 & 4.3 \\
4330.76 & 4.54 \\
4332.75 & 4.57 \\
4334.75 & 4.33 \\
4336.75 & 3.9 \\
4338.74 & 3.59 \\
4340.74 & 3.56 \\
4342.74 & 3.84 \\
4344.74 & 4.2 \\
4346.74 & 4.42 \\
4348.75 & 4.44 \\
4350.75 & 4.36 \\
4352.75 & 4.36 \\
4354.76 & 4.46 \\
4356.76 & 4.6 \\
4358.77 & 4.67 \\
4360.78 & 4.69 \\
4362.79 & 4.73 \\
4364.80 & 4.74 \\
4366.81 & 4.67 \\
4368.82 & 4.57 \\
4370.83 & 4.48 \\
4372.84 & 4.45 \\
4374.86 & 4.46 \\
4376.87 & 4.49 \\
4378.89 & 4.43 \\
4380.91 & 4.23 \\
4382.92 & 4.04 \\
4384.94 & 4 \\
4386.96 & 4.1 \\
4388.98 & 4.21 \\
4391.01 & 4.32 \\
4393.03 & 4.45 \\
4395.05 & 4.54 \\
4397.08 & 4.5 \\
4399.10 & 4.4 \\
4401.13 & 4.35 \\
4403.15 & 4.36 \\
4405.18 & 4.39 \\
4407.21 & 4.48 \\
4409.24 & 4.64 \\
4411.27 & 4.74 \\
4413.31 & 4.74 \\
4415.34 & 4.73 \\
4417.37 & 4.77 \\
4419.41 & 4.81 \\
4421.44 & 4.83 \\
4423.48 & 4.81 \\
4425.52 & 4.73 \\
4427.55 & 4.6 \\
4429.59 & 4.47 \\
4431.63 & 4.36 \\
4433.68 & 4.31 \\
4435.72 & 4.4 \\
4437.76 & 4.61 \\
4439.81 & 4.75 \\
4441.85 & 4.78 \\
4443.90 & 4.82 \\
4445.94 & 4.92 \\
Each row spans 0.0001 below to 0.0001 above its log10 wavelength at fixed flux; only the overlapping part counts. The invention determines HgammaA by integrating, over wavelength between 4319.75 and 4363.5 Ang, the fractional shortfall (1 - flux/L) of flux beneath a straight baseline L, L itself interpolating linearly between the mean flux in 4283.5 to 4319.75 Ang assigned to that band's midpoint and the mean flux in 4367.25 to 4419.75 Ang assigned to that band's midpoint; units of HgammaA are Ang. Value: -4.06 Ang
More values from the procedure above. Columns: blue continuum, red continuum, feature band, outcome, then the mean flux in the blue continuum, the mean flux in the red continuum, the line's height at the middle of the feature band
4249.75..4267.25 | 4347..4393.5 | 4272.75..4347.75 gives 5.5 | 3.9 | 4.43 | 4.14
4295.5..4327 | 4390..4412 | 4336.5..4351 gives -0.4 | 3.61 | 4.47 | 3.92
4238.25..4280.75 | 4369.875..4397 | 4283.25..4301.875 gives 2.1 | 3.94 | 4.33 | 4.04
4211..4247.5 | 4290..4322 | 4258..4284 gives -2.0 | 3.88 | 3.53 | 3.69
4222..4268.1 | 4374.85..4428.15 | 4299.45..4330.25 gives 3.3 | 3.89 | 4.49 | 4.16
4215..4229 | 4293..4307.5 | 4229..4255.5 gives -2.9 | 3.73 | 3.04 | 3.55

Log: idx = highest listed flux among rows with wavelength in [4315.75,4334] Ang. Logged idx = 4.77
